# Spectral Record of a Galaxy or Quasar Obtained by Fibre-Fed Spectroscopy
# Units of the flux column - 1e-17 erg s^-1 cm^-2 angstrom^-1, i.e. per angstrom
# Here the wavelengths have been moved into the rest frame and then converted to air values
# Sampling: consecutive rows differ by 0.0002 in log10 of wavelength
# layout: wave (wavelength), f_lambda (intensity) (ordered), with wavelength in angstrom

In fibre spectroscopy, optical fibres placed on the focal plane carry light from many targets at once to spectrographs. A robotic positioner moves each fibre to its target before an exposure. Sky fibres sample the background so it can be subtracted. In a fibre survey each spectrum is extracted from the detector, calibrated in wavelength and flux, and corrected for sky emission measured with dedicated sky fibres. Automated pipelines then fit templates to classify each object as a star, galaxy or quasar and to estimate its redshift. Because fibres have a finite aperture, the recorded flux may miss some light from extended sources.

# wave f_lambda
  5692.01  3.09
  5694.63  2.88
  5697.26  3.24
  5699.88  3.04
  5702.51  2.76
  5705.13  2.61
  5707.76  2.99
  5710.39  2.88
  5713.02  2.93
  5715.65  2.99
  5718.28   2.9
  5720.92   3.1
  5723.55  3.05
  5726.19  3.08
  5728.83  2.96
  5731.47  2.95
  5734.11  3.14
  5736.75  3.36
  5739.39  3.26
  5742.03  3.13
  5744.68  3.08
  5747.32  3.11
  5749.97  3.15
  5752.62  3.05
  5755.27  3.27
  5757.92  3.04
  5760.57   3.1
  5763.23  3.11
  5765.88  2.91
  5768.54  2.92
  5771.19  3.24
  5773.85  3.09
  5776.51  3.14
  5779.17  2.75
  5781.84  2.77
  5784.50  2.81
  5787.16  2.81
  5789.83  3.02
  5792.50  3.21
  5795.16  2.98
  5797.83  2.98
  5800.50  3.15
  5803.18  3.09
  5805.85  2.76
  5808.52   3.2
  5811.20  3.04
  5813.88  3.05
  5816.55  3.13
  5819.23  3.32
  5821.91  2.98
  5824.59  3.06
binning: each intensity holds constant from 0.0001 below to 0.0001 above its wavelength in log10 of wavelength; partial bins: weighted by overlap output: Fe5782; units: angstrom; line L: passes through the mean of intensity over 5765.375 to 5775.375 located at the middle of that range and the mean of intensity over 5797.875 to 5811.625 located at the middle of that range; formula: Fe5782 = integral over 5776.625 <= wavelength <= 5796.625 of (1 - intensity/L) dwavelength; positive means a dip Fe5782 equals 0.8 angstrom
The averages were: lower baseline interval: 3.05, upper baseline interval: 3.04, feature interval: 2.92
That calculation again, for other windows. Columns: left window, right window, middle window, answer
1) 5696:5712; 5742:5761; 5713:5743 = -0.56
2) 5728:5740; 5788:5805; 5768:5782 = 0.34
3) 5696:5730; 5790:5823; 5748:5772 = -0.53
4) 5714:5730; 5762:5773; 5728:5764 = -1.11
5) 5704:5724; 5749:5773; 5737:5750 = -0.58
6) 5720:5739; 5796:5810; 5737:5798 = 0.37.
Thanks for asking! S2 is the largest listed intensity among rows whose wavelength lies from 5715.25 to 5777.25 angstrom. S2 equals 3.36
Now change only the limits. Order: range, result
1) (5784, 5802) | 3.21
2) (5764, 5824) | 3.32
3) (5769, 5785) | 3.24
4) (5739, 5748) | 3.26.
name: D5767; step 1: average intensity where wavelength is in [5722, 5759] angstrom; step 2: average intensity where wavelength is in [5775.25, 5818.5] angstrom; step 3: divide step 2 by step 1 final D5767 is 1.0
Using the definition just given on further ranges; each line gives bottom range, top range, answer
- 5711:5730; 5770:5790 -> 0.98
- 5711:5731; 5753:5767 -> 1.03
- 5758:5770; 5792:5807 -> 1.00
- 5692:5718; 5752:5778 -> 1.05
